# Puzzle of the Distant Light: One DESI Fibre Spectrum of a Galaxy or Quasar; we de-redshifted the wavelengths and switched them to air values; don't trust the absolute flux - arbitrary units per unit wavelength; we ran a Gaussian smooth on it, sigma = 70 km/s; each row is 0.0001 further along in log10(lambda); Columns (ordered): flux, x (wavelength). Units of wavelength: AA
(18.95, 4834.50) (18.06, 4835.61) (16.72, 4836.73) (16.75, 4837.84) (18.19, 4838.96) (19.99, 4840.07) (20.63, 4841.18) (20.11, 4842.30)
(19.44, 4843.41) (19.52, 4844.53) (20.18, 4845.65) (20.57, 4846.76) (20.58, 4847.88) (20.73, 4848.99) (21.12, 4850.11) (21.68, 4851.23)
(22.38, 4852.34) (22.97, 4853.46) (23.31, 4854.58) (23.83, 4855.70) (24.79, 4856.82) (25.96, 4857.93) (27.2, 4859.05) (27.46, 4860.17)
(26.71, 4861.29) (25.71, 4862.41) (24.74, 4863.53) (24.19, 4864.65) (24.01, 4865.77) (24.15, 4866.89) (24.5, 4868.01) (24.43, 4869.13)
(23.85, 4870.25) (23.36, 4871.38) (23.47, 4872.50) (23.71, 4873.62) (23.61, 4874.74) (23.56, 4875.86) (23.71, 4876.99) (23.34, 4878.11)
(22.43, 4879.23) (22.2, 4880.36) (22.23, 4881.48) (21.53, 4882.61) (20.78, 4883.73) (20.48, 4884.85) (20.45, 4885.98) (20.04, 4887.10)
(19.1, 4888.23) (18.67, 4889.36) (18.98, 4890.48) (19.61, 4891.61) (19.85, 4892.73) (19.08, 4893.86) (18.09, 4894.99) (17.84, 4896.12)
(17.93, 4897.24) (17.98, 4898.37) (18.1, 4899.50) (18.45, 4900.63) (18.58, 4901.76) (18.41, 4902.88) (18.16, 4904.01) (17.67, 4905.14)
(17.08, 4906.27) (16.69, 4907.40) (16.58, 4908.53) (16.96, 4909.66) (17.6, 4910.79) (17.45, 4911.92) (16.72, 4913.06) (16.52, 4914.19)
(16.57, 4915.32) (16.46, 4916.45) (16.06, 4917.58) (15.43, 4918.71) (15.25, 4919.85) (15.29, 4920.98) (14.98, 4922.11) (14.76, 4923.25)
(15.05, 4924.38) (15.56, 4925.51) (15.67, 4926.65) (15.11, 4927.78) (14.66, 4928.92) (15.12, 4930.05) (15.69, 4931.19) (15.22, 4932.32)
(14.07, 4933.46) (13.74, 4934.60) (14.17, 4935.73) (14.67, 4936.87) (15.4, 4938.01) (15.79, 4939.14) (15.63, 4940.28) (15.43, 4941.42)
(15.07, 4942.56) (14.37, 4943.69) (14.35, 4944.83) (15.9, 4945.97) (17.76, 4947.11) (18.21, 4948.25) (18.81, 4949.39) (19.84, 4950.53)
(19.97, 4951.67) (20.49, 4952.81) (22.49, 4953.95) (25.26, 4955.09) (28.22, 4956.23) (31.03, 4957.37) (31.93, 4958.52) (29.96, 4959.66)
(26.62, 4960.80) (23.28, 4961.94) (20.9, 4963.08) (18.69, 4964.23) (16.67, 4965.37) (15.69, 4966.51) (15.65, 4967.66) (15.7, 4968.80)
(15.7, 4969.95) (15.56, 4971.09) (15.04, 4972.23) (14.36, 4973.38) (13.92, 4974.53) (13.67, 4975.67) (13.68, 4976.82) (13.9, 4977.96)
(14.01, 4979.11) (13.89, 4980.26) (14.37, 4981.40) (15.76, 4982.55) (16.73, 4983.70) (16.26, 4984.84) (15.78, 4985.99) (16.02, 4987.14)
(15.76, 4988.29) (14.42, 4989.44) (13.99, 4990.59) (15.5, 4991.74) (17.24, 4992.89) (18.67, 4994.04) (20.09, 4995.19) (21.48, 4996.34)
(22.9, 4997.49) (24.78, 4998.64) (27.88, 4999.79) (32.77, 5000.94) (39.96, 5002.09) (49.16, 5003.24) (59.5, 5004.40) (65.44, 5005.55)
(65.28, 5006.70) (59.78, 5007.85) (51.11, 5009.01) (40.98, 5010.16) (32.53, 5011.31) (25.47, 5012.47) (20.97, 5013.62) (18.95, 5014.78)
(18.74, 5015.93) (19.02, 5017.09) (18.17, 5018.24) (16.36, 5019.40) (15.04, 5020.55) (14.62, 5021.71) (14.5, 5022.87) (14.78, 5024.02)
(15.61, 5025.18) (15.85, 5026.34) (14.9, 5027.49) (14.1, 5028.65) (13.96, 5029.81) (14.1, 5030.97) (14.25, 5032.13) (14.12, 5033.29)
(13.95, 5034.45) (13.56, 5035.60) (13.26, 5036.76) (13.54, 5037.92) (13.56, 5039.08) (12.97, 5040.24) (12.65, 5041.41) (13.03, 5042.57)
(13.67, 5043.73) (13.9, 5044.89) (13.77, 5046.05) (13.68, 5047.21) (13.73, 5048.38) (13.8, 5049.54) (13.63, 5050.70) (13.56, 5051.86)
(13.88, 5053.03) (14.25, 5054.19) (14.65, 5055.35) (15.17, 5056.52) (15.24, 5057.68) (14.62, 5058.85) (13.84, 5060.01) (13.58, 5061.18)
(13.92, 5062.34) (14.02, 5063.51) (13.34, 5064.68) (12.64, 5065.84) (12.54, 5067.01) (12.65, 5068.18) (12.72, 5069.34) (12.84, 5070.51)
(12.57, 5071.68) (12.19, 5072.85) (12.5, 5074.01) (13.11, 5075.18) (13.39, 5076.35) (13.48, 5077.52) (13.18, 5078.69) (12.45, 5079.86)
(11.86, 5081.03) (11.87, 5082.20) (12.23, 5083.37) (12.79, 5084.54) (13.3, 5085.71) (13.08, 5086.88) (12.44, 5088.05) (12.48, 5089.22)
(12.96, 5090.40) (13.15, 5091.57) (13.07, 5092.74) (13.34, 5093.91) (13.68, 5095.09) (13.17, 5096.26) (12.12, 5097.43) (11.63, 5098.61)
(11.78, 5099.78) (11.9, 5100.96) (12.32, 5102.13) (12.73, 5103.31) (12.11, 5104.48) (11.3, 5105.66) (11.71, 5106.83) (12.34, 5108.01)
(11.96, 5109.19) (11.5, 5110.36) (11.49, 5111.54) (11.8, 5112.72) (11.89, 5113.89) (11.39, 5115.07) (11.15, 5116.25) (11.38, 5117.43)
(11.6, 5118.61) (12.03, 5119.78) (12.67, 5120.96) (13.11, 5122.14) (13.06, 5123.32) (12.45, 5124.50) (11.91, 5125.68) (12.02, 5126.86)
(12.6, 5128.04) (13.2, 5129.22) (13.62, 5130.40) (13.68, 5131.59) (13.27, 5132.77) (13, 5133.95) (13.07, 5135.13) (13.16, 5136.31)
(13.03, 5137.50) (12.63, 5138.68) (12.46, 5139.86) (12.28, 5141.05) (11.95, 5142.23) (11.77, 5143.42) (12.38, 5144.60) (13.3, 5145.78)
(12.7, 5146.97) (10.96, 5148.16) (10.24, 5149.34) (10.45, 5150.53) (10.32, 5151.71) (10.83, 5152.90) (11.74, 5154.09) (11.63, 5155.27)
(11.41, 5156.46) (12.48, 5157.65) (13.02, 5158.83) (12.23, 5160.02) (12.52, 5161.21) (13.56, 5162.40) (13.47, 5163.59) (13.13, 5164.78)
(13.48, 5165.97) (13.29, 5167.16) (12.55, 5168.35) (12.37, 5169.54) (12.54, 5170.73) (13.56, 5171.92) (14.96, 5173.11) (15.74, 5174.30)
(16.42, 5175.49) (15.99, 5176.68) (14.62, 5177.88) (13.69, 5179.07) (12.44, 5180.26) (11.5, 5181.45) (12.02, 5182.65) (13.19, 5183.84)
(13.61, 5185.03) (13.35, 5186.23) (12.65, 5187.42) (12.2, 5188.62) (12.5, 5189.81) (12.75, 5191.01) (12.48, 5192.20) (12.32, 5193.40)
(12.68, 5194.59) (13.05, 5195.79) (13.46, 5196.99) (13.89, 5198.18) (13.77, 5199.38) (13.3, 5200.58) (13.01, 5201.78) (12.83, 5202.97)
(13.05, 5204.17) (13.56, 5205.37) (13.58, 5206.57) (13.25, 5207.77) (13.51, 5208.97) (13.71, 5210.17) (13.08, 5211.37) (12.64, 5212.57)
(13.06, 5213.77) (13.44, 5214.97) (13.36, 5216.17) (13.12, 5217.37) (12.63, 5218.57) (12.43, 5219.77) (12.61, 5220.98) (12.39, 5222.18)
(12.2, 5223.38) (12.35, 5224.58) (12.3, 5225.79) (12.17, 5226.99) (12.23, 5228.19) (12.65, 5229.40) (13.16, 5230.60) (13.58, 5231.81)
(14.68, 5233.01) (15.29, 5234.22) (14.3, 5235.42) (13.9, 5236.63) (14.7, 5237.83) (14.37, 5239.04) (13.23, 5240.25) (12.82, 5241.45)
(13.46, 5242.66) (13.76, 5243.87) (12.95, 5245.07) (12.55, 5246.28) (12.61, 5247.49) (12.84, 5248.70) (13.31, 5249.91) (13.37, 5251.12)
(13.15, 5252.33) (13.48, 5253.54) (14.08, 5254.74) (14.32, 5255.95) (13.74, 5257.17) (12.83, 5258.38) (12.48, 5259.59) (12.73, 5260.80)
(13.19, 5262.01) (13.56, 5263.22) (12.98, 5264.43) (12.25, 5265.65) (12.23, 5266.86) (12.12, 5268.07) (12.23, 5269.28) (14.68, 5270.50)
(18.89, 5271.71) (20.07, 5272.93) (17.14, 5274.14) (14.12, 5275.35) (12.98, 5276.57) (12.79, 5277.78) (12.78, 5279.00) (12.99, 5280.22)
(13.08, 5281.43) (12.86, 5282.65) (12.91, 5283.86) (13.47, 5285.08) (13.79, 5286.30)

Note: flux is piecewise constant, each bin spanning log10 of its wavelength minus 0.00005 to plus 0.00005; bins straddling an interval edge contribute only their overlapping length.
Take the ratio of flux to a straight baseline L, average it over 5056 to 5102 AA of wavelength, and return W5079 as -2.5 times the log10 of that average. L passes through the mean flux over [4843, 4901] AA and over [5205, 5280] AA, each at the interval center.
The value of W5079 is 0.31 mag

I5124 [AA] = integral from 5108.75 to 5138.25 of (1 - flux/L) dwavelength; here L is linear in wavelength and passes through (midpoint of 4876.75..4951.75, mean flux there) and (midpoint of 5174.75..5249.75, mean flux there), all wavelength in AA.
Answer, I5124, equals 4.19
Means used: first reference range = 17.4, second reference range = 13.2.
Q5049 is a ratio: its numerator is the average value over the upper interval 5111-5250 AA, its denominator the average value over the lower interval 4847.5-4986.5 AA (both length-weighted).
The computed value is 0.7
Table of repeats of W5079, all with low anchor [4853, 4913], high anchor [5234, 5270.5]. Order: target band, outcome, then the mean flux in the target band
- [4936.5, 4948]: 0.28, 15.5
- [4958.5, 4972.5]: -0.01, 19.8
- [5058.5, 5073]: 0.30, 13.2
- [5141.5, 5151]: 0.31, 11.7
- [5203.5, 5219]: 0.08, 13.2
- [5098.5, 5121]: 0.35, 11.8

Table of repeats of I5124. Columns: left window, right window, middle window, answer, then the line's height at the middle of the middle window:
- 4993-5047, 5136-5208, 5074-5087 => 4.4 AA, 19.3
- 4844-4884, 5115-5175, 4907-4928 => 5.2 AA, 21.3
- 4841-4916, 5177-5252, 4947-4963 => -4.0 AA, 19.2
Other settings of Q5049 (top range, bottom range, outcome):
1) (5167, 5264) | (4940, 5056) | 0.65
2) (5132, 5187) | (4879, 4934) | 0.73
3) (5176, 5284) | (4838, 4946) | 0.69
